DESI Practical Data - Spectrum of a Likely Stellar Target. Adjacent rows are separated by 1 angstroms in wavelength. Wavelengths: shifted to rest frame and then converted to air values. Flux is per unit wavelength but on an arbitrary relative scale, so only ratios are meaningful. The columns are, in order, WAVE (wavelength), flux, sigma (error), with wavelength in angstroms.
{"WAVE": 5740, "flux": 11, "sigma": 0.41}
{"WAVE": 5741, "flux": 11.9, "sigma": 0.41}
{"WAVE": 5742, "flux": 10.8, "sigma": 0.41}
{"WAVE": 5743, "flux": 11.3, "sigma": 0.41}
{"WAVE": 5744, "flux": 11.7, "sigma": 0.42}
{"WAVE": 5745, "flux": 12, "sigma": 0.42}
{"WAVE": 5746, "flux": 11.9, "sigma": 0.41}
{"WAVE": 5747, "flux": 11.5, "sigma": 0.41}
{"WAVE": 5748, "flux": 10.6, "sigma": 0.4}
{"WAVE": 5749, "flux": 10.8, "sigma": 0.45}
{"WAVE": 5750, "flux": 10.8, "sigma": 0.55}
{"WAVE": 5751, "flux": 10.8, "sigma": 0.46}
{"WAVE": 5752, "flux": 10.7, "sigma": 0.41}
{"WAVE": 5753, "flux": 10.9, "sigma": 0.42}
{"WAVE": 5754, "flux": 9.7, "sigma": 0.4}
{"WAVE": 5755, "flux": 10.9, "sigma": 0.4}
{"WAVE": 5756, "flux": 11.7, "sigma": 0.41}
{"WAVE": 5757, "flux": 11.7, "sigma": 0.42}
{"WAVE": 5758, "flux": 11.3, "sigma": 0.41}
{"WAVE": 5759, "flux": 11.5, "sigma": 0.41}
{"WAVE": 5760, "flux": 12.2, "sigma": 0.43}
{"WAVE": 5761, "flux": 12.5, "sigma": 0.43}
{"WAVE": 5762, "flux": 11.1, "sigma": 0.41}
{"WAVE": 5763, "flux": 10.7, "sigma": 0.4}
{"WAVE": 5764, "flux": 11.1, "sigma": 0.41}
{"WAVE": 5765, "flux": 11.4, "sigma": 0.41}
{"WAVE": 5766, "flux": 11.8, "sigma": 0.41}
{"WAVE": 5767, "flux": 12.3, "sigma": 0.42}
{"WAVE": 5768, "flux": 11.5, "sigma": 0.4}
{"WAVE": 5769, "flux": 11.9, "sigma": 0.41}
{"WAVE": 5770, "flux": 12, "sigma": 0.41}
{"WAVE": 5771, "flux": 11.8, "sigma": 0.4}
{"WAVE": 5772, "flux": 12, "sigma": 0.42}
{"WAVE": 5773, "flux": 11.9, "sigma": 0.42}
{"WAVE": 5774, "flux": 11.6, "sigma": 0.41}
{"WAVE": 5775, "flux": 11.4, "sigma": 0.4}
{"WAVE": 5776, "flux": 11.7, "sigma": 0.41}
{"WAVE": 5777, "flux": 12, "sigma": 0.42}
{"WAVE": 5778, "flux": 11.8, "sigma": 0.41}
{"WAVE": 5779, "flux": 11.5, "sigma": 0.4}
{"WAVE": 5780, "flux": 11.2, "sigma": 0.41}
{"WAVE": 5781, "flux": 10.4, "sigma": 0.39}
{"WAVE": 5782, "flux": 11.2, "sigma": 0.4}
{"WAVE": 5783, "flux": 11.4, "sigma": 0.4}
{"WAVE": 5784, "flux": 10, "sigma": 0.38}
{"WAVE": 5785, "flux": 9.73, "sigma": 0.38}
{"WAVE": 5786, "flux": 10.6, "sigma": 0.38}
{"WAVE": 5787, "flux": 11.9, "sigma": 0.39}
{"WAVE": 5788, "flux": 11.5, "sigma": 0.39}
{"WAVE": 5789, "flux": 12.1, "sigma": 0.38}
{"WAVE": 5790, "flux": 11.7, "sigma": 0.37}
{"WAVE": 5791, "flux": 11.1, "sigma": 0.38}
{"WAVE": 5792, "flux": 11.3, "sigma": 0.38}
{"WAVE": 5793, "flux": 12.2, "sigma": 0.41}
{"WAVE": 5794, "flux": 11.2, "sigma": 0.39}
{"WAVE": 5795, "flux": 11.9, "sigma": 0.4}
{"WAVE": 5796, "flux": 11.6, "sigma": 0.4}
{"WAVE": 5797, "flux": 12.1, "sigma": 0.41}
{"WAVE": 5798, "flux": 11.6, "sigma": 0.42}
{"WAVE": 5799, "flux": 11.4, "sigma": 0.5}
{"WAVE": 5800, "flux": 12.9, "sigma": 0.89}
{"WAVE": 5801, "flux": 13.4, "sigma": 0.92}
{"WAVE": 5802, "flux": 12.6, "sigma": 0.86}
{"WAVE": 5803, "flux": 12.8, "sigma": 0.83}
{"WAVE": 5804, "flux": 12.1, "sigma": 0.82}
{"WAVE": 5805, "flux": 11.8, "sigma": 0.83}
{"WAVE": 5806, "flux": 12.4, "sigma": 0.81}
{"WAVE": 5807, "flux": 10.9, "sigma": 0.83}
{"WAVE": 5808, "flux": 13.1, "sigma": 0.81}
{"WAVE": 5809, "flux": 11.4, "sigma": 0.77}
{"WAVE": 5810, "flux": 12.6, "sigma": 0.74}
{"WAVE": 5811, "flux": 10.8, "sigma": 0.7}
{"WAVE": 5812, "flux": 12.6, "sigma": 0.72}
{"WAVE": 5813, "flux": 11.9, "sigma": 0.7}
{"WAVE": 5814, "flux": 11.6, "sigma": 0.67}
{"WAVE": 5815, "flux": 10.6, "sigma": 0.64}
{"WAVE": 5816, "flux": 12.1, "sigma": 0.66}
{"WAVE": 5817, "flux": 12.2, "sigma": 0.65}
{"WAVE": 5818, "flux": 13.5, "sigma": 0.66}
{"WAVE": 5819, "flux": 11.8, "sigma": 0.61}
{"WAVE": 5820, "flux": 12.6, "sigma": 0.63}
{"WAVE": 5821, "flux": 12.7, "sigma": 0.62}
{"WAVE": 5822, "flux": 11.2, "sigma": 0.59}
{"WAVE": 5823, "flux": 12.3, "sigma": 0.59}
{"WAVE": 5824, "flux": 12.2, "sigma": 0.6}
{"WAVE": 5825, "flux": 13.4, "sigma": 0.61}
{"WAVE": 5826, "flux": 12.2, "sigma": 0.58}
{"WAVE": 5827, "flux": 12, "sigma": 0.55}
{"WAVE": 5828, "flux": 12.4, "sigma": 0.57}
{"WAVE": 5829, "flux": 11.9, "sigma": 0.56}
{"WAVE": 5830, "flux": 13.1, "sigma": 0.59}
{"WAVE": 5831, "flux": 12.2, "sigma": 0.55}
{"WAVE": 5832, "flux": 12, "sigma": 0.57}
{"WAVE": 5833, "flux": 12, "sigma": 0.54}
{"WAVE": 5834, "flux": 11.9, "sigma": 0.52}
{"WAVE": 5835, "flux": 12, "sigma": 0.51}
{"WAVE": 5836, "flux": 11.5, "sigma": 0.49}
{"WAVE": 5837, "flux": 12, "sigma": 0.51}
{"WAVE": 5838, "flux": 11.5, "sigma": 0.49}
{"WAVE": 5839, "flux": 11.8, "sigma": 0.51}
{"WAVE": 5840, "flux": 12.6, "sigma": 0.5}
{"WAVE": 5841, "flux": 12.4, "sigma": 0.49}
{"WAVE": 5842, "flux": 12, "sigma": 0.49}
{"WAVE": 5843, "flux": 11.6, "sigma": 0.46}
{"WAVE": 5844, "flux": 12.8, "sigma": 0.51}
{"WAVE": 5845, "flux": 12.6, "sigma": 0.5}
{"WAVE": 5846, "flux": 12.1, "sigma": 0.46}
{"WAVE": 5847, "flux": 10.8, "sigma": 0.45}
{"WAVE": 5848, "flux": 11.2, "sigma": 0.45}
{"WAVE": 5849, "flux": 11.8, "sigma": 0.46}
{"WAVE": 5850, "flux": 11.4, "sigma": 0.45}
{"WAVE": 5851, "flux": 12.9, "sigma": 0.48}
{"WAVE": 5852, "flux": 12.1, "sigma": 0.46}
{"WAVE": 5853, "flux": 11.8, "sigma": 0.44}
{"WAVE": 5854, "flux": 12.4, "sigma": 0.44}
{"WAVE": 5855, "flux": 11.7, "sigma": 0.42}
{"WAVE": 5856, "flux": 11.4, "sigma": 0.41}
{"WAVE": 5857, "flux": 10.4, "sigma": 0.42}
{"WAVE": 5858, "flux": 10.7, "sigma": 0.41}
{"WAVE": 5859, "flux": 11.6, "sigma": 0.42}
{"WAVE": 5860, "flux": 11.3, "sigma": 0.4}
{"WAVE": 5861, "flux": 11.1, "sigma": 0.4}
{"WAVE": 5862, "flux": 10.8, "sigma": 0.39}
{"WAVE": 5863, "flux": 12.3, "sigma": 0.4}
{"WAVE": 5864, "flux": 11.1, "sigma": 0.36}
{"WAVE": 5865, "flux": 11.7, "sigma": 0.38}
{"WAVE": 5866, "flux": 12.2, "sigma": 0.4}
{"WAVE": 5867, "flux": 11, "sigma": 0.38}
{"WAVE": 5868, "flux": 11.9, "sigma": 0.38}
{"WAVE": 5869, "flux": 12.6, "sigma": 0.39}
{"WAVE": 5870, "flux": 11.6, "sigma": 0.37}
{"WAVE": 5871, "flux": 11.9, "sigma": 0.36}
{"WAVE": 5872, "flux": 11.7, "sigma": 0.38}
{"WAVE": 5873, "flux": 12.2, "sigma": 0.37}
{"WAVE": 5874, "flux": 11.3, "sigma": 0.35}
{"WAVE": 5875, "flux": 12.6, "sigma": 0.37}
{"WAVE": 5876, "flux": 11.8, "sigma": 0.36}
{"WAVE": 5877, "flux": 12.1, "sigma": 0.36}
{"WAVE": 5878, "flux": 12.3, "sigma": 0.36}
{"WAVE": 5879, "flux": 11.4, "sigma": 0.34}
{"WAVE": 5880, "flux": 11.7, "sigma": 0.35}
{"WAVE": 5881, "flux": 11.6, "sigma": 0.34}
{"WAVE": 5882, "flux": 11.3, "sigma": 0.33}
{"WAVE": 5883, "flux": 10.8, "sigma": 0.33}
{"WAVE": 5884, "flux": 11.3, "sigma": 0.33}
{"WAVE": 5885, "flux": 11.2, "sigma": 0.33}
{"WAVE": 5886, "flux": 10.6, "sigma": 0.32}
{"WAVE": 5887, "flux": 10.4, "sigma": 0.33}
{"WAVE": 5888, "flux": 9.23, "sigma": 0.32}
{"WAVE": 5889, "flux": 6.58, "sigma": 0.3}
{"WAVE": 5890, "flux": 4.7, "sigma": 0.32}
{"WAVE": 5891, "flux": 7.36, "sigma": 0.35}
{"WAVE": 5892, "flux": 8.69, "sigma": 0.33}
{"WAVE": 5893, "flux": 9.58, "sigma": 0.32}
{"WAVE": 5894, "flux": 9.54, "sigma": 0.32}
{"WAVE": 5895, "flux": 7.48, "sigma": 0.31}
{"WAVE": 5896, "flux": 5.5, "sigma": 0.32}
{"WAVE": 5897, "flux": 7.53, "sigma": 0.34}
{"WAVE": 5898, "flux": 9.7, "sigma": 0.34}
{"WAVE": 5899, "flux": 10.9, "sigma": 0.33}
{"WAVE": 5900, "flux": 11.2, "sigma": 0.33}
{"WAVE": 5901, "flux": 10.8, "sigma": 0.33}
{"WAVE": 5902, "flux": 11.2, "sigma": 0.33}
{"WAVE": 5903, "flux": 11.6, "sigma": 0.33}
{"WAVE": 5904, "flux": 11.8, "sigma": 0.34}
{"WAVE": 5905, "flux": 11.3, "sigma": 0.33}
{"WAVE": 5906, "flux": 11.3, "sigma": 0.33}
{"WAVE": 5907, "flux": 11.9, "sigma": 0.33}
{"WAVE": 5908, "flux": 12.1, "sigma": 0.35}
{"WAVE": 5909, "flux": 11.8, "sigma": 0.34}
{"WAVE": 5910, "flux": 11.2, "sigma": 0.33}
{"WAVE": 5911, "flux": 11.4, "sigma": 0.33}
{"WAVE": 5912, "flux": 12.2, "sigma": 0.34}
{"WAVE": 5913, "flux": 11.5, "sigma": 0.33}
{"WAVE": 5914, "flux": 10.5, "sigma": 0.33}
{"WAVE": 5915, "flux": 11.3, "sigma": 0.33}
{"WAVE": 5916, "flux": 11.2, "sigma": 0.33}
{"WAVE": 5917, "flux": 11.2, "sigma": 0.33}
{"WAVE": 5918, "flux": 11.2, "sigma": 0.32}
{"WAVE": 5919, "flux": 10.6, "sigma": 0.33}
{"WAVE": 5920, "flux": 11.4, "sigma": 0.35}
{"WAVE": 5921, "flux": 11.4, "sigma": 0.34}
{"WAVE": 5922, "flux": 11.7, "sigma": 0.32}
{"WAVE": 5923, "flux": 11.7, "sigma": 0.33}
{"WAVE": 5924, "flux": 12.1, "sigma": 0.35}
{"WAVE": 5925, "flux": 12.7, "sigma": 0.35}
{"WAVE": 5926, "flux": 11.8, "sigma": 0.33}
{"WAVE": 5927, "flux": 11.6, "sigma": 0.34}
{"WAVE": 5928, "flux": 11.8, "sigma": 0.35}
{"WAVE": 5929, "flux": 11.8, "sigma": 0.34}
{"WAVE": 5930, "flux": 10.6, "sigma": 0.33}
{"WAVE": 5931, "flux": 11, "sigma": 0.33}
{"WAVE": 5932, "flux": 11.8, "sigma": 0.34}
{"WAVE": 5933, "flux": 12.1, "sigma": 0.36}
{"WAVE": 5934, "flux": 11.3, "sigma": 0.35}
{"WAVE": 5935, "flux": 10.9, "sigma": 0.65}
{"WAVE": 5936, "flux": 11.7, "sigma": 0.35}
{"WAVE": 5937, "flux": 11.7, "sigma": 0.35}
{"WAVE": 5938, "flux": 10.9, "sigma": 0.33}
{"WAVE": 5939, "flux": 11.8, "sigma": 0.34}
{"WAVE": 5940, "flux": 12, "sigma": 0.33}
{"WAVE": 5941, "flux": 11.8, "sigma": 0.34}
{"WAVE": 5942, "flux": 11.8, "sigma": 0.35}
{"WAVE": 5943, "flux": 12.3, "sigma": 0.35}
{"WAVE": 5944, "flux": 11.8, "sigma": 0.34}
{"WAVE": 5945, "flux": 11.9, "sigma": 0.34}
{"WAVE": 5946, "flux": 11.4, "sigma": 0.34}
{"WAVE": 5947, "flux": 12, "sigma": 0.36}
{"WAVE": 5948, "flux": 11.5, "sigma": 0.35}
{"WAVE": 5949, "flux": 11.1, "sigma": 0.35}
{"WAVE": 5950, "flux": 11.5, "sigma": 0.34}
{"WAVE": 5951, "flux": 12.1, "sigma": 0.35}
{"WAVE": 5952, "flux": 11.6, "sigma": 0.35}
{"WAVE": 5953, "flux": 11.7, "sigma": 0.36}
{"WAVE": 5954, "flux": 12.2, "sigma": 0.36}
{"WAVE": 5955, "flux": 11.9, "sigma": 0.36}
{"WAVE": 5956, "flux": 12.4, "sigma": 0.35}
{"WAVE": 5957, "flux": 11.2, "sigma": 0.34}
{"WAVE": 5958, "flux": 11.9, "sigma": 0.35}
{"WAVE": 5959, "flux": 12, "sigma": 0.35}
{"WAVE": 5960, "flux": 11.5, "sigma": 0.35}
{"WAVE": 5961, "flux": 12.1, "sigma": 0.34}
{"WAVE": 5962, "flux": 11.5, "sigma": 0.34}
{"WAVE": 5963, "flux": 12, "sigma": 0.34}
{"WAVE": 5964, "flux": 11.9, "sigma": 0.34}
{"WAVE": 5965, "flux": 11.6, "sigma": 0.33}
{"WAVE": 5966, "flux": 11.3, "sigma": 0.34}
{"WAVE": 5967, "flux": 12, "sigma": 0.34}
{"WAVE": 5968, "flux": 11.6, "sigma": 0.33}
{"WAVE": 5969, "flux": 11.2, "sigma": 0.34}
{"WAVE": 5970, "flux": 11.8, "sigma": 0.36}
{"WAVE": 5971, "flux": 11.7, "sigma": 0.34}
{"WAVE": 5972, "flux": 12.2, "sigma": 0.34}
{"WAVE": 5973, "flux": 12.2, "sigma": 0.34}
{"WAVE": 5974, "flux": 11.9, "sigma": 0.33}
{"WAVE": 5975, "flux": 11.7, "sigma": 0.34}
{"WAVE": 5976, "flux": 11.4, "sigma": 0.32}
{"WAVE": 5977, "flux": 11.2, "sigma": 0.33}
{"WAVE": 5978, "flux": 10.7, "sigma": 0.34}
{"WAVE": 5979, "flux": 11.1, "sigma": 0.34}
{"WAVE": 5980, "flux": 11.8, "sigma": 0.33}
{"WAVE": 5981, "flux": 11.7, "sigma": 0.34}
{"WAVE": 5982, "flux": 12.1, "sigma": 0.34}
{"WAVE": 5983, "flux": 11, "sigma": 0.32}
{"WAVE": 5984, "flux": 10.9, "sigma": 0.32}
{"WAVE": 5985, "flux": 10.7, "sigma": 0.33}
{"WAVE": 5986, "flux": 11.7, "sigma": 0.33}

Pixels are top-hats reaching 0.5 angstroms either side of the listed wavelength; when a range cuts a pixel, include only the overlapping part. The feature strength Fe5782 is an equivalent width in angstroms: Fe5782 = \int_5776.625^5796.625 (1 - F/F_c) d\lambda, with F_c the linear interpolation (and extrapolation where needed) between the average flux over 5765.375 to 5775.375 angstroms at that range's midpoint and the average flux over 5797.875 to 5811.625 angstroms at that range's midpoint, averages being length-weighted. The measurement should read 1.10 angstroms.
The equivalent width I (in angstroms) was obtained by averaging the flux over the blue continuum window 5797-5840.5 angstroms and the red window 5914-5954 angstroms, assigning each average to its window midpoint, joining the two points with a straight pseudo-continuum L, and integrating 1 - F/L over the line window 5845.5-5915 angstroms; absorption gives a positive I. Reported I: 5.3 angstroms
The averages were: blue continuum 12.1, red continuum 11.6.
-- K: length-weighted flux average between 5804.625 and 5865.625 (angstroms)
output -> 11.9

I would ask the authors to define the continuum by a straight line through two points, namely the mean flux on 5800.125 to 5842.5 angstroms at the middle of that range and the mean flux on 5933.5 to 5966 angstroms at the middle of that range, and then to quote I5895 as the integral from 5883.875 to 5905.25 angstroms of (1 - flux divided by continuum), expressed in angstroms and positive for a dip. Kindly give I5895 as 4.47 angstroms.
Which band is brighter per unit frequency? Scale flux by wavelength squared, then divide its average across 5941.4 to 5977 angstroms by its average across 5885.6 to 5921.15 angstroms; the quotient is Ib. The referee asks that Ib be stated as 1.2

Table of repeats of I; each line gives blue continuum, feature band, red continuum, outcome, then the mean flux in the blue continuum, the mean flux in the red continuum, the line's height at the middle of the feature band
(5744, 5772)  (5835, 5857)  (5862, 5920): -1.8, 11.4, 10.8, 11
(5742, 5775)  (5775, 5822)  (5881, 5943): -2.1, 11.4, 10.8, 11.3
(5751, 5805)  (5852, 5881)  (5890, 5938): -1.5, 11.6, 10.8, 11.1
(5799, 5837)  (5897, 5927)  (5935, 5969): 1.3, 12.2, 11.7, 11.9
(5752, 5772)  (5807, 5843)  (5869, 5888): -1.9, 11.5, 11.5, 11.5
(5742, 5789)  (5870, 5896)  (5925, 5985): 2.8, 11.3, 11.6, 11.5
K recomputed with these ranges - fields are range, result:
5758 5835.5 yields 11.8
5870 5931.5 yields 10.8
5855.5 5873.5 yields 11.5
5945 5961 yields 11.8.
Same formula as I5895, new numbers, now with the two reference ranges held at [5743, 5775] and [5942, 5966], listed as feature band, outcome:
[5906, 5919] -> 0.31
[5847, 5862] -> 0.12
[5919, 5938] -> 0.26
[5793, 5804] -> -0.62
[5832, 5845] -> -0.52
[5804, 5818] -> -0.48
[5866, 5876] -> -0.22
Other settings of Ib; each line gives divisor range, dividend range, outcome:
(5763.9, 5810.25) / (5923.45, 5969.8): 1.06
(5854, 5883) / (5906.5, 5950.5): 1.02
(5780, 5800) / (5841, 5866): 1.05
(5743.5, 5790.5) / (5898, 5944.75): 1.07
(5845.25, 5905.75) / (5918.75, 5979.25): 1.10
